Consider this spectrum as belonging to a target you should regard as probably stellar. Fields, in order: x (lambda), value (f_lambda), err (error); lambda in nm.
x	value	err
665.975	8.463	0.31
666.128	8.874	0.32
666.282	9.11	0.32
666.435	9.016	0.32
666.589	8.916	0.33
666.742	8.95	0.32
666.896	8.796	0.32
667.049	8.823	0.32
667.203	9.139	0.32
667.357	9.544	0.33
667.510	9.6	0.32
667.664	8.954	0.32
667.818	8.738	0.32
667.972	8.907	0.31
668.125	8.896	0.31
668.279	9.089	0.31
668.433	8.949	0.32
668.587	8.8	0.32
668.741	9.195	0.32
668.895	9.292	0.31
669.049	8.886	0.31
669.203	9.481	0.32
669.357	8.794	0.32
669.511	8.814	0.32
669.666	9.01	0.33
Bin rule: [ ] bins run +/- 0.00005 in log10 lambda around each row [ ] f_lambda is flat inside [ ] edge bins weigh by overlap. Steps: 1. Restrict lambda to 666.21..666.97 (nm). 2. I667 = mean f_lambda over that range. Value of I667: 8.96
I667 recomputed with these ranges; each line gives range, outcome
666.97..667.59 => 9.28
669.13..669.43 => 9.14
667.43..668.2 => 9.03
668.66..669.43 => 9.13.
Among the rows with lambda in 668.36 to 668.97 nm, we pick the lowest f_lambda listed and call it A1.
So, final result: 8.8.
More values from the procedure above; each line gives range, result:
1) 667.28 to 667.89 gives 8.738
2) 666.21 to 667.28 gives 8.796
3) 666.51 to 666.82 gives 8.916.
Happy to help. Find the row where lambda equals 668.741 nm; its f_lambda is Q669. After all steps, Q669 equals 9.195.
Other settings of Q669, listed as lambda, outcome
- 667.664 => 8.954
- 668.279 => 9.089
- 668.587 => 8.8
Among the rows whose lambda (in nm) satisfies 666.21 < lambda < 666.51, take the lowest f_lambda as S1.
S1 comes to 9.016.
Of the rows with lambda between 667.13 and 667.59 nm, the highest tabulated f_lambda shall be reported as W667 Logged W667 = 9.6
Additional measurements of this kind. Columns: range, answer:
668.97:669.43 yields 9.481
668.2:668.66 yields 9.089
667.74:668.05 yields 8.907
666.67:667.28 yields 9.139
